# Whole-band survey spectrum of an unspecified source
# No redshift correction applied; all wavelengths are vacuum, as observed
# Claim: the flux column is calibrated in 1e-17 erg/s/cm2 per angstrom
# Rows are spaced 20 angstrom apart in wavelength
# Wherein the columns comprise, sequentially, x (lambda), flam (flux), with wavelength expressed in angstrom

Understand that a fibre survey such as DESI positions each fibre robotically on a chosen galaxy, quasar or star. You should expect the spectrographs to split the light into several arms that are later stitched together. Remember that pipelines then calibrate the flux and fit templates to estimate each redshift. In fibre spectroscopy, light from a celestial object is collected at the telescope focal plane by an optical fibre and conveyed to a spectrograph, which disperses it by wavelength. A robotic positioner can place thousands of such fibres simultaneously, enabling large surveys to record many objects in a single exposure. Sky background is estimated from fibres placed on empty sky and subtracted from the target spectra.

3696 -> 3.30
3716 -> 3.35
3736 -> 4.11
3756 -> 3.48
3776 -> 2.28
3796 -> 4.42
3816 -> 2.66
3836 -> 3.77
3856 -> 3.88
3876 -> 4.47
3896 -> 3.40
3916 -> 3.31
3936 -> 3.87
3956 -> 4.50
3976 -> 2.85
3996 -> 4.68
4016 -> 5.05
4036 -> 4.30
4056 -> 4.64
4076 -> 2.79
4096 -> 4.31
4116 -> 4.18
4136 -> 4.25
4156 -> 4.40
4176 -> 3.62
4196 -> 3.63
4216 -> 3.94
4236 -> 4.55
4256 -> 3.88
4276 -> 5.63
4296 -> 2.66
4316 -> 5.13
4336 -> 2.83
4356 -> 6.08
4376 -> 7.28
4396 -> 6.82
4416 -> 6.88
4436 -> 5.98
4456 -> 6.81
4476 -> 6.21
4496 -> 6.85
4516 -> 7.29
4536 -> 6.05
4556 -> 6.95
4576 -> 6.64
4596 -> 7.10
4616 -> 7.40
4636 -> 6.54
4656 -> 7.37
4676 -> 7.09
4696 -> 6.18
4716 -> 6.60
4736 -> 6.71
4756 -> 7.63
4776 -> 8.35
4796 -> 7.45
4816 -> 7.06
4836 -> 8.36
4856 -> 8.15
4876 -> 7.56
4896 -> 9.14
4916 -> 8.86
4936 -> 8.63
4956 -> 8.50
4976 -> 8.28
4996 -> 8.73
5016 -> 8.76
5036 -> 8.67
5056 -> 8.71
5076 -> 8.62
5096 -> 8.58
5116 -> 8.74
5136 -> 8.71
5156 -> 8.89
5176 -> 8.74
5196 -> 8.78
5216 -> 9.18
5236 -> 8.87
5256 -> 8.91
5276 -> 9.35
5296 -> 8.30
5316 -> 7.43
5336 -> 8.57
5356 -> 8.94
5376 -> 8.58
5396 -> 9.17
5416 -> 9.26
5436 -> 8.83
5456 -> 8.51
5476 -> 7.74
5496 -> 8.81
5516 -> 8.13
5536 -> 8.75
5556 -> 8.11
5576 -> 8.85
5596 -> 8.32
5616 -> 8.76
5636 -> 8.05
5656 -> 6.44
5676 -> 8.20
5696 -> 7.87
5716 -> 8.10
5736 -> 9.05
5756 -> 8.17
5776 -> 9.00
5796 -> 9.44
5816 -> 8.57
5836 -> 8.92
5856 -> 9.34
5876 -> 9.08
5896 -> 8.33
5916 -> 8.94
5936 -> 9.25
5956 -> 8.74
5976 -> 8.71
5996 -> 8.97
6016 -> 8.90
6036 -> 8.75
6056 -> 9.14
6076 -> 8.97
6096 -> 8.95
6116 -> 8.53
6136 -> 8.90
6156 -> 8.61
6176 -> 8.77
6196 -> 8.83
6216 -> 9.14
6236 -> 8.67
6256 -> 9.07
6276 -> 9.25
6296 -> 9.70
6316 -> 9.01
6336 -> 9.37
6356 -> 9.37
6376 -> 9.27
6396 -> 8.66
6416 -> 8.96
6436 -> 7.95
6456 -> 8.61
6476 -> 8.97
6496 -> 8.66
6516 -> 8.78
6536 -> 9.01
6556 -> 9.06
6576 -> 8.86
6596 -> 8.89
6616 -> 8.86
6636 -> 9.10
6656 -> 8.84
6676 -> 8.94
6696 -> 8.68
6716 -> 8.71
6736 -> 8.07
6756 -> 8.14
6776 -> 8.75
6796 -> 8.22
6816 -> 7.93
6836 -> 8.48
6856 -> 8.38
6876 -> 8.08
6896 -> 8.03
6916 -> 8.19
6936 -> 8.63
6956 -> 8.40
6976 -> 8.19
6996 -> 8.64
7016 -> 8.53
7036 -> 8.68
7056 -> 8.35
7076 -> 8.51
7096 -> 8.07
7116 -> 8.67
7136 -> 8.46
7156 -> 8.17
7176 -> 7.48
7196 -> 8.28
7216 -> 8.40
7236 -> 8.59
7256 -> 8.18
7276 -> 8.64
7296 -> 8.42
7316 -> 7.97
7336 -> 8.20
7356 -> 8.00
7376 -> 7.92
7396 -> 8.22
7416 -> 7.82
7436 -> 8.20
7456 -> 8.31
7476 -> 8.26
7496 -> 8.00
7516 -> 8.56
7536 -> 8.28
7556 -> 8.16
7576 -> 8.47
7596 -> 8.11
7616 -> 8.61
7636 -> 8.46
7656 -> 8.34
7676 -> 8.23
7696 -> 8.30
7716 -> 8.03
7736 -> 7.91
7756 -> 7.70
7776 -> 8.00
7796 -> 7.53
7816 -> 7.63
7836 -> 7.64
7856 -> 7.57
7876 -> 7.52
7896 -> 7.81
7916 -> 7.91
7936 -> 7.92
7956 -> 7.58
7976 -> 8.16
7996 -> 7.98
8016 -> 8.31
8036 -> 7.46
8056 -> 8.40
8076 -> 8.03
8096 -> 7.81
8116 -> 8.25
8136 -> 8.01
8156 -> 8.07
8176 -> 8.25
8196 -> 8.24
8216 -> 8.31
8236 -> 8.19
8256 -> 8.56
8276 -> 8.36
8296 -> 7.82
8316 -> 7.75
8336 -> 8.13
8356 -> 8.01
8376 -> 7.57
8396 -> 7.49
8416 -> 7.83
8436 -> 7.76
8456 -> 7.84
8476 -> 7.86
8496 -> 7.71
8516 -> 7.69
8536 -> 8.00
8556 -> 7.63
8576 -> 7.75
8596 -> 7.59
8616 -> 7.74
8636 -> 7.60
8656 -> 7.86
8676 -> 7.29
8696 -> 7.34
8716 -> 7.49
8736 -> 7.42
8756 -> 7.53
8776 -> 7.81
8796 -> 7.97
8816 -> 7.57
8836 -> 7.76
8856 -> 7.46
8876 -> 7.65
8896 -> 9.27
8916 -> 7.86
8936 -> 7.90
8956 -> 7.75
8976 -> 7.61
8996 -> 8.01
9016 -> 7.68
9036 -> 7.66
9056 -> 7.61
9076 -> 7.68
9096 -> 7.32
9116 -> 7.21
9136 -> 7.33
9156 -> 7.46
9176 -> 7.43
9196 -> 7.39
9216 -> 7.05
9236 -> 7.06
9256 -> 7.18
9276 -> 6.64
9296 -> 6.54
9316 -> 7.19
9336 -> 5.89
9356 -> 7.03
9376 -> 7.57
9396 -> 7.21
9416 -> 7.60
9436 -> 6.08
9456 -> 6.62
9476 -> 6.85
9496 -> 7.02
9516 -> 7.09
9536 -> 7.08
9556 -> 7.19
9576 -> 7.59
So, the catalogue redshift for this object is 0.092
